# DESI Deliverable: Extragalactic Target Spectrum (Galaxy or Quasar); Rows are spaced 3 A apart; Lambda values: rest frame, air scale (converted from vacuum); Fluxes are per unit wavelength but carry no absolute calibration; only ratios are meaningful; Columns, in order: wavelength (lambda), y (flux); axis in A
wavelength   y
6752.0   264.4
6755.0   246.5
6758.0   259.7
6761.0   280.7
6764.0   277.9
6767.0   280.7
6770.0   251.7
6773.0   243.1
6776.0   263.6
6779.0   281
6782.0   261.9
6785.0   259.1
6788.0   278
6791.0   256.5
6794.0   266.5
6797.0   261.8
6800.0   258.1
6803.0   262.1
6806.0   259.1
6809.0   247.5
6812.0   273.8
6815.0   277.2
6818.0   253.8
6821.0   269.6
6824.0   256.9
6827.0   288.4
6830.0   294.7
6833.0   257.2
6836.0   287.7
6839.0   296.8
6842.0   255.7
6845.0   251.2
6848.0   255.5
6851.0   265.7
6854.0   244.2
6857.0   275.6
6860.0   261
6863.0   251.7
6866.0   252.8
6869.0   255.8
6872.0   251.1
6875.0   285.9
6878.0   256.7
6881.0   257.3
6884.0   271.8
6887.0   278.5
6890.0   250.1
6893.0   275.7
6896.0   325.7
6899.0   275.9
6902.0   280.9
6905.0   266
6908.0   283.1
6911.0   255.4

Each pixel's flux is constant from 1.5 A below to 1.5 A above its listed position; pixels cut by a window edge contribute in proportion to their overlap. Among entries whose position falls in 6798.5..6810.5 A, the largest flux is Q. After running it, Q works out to 262.1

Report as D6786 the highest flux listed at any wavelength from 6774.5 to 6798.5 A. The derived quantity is 281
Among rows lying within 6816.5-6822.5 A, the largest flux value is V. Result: 269.6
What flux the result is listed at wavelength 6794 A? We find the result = 266.5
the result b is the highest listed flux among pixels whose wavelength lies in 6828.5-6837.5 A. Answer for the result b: 294.7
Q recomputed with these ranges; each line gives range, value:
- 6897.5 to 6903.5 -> 280.9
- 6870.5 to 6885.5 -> 285.9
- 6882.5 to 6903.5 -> 325.7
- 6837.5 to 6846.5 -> 296.8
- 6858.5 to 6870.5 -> 261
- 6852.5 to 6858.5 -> 275.6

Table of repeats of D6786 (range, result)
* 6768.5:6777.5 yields 263.6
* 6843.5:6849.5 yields 255.5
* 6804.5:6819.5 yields 277.2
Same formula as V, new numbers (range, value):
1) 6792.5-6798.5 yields 266.5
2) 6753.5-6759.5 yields 259.7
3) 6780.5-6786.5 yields 261.9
